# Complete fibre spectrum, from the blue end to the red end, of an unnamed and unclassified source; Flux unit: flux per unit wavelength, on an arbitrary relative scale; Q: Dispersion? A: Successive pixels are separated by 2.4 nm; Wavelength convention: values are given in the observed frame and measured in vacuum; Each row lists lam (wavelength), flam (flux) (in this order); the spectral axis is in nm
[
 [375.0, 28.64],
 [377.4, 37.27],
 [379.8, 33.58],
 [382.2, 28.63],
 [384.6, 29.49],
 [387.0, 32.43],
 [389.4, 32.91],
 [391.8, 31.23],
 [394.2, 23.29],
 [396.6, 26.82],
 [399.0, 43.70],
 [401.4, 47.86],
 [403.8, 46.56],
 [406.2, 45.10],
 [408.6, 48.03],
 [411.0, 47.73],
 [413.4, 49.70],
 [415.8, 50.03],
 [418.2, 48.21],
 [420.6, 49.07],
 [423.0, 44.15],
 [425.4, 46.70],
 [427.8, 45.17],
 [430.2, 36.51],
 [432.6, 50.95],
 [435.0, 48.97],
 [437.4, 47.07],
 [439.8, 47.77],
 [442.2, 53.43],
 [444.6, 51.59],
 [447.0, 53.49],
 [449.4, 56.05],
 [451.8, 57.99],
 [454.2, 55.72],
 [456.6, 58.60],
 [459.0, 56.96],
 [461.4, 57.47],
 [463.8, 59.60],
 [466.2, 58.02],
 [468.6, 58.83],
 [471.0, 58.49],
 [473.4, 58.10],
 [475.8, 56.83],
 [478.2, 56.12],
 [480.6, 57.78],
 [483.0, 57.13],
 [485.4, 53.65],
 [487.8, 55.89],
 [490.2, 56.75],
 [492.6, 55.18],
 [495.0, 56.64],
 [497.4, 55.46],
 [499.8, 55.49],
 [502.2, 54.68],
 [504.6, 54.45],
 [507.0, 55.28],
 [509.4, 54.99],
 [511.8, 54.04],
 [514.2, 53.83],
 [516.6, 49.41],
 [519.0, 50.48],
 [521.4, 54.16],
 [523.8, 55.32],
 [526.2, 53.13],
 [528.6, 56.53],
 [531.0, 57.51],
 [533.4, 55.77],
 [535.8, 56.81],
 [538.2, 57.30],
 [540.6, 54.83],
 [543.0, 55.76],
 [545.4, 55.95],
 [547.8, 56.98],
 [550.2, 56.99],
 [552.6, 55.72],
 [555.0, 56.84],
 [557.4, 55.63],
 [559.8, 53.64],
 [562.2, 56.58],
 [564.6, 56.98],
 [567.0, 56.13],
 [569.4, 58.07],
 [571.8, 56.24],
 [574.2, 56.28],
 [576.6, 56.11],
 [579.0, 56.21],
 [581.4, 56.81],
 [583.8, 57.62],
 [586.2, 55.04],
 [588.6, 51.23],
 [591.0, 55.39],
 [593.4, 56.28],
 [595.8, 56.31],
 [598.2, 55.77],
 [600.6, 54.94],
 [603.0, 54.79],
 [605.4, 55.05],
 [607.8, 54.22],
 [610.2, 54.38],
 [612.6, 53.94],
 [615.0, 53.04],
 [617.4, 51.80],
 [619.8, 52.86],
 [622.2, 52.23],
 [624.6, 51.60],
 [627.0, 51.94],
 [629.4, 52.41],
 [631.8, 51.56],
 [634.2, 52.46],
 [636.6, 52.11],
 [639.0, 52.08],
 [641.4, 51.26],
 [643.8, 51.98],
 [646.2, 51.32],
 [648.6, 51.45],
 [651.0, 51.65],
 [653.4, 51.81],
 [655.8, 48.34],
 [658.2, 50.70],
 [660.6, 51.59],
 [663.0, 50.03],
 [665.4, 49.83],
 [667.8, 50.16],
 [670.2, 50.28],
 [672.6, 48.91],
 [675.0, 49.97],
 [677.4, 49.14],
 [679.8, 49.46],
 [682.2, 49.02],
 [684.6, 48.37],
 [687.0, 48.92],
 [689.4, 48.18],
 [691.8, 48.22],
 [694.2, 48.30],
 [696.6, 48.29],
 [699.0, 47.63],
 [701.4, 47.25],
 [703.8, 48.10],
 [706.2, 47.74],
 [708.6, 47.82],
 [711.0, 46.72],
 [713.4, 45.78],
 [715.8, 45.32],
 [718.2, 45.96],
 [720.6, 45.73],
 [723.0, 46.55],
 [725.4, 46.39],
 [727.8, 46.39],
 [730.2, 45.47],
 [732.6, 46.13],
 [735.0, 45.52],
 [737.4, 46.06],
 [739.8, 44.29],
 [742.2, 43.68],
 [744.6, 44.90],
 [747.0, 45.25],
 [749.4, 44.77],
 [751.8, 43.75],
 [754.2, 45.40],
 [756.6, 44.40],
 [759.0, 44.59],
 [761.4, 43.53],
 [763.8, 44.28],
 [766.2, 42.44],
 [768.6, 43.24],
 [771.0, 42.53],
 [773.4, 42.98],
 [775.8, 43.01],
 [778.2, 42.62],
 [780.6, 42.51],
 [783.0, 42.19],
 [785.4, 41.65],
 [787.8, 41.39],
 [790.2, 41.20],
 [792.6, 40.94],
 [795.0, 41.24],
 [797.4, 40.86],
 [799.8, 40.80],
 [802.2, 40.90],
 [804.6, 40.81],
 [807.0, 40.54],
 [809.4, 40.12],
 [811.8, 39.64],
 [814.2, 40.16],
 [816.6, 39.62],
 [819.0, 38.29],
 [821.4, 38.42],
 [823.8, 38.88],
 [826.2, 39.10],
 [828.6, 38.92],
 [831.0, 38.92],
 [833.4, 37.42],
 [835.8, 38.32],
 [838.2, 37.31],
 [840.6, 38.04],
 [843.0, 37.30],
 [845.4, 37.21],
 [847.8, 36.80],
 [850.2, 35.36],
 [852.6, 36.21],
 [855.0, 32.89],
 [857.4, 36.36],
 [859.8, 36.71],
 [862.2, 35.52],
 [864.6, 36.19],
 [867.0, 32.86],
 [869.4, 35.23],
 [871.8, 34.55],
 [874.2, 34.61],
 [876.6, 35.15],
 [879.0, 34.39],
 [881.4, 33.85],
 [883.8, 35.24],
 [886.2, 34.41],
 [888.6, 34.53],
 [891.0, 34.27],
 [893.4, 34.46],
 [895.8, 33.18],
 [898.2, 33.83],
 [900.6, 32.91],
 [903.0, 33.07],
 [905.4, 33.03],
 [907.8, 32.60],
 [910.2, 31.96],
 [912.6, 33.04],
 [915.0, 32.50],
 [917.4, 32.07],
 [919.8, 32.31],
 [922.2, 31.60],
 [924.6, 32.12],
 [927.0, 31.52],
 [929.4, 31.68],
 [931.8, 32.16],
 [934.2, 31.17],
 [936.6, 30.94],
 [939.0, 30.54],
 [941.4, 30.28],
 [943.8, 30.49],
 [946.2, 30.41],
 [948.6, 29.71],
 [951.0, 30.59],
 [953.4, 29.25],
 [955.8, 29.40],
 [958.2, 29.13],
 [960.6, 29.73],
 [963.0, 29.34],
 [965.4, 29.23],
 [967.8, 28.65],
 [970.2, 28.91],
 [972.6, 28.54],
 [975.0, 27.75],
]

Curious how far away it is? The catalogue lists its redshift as 0.000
